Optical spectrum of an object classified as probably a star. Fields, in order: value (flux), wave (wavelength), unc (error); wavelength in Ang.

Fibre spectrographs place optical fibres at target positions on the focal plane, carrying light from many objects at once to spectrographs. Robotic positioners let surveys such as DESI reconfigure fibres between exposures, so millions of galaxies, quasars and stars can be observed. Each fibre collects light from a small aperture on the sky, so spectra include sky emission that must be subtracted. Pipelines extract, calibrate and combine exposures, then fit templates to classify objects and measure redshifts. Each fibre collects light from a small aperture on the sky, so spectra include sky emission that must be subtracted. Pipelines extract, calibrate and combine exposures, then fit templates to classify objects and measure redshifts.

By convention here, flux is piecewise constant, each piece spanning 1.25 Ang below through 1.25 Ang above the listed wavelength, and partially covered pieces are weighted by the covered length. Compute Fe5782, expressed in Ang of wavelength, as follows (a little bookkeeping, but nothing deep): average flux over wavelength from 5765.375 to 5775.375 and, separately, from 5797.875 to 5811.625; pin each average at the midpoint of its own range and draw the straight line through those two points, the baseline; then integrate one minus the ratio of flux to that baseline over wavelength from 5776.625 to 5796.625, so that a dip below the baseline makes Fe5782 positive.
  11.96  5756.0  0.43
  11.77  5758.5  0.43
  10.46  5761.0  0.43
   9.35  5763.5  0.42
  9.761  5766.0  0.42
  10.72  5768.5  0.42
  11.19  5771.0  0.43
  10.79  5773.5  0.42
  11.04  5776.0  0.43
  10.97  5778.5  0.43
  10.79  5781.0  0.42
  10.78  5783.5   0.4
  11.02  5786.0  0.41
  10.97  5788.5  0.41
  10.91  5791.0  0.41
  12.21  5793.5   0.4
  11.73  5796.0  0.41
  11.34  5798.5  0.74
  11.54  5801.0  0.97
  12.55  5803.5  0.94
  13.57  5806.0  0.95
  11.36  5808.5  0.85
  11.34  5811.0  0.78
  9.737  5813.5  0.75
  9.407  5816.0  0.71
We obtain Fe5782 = 0.3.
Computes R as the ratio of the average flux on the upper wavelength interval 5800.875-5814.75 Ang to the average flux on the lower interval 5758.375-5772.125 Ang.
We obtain 1.12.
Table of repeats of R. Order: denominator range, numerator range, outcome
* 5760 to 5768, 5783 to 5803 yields 1.15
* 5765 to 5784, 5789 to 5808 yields 1.11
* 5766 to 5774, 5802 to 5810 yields 1.16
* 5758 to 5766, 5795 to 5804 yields 1.14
